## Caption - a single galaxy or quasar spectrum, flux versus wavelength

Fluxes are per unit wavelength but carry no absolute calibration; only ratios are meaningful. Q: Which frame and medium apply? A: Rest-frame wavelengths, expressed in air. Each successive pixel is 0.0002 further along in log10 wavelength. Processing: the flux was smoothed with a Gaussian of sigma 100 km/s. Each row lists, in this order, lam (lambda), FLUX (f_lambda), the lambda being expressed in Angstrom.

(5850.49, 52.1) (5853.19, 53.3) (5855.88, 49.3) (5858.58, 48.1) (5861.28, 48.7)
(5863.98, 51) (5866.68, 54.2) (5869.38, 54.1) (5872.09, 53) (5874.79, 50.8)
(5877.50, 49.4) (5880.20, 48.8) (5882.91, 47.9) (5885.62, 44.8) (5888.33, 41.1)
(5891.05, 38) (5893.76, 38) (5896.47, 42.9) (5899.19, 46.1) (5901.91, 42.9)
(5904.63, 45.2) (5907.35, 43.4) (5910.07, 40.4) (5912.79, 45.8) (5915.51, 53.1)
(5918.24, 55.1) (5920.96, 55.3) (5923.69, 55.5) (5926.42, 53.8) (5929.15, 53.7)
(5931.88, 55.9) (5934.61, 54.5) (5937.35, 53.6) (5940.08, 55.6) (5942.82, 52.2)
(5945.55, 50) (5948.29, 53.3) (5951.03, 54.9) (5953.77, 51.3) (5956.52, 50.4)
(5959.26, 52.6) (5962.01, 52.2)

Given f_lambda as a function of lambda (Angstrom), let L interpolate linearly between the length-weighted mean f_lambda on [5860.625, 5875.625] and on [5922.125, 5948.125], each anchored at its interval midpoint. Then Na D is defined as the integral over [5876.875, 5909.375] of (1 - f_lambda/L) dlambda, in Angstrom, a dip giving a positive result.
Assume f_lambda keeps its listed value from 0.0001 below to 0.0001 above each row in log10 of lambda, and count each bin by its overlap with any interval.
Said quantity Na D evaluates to 5.5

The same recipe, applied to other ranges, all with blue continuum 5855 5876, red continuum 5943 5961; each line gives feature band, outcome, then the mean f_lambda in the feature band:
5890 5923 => 3.7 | 45.8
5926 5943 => -0.8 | 54.3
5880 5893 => 2.0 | 43.4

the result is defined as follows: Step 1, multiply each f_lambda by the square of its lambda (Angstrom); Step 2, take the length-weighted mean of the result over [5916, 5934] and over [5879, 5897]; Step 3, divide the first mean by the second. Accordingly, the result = 1.3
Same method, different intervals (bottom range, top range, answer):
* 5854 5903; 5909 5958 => 1.13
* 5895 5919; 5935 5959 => 1.17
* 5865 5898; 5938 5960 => 1.15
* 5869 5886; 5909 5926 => 1.04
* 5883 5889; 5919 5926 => 1.26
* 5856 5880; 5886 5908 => 0.84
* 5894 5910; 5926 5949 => 1.25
